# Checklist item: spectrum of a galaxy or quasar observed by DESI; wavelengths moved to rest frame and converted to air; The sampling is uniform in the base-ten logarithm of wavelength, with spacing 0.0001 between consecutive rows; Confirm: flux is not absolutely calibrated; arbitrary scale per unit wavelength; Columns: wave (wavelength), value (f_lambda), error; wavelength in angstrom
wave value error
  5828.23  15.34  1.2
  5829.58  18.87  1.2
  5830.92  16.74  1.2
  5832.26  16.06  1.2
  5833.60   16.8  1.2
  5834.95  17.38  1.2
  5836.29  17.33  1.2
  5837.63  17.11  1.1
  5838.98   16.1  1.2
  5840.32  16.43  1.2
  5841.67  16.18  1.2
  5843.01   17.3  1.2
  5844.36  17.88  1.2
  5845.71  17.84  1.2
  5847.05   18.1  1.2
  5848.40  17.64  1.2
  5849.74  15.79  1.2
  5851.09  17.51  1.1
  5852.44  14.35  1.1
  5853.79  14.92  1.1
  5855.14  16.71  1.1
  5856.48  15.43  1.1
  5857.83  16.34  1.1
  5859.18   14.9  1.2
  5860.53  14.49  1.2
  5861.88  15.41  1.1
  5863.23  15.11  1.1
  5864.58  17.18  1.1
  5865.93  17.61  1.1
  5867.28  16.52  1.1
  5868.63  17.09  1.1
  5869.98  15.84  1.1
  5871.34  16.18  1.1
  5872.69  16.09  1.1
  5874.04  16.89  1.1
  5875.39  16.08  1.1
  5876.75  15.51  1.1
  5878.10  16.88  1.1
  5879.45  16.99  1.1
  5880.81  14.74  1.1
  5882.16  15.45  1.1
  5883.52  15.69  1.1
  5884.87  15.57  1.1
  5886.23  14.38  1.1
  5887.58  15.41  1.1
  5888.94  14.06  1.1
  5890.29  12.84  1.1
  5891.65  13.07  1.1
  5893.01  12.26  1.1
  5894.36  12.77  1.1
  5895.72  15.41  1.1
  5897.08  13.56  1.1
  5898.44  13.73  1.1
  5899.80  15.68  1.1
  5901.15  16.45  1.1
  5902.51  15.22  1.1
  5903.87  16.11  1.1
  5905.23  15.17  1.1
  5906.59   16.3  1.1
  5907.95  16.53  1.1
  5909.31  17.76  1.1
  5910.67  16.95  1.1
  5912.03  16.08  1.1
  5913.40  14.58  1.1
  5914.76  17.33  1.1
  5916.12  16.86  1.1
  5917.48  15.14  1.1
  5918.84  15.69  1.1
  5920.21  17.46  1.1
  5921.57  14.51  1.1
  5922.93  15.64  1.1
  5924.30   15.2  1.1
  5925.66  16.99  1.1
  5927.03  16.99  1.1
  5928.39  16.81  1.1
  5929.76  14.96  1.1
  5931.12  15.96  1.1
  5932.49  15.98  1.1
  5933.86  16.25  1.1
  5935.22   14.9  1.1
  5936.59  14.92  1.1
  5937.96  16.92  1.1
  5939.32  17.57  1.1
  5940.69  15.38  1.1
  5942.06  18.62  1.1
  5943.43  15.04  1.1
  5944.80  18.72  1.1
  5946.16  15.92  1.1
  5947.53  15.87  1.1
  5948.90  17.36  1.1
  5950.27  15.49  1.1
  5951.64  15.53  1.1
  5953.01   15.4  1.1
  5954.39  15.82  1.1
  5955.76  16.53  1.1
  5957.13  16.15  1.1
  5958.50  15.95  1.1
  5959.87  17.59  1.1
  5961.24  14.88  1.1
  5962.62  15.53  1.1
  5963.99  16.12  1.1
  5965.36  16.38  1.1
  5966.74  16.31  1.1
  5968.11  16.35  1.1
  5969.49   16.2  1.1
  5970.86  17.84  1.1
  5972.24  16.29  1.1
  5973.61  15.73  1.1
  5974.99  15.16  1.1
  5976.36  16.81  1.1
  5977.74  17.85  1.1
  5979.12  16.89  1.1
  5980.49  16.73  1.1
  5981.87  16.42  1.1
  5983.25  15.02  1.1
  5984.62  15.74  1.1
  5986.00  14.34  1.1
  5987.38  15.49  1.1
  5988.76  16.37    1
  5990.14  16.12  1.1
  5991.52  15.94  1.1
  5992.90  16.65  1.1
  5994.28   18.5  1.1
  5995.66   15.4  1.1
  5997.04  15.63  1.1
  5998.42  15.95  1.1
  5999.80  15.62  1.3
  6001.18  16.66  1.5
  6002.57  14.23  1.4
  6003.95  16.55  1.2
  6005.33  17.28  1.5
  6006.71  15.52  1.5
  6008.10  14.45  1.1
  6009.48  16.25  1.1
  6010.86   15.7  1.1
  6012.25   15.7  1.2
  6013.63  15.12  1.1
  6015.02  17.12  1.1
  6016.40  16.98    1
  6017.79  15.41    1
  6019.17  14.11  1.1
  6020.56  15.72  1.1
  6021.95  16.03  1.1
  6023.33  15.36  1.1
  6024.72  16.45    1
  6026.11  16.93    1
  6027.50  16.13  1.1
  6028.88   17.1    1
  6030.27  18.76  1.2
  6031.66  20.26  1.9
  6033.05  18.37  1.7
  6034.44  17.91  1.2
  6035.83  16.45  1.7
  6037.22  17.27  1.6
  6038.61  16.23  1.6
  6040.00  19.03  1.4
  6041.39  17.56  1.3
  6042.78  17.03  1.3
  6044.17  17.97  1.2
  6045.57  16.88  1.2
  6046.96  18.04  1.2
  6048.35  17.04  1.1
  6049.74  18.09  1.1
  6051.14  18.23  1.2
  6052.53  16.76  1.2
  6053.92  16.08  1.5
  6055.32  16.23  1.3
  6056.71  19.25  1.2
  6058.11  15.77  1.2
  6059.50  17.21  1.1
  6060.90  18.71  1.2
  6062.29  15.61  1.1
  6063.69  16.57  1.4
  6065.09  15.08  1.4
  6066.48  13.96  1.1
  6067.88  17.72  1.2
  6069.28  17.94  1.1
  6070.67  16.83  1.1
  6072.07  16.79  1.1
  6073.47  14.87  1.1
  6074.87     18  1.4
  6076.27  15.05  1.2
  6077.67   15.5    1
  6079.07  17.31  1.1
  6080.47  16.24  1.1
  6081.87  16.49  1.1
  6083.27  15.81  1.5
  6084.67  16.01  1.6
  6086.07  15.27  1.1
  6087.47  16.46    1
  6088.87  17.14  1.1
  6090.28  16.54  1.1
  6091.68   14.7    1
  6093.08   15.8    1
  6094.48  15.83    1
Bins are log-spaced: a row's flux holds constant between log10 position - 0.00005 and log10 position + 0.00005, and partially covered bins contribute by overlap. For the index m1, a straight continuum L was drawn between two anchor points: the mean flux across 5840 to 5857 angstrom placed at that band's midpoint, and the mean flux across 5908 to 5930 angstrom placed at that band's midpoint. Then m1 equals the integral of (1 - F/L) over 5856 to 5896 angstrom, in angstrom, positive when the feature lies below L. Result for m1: 2.6 angstrom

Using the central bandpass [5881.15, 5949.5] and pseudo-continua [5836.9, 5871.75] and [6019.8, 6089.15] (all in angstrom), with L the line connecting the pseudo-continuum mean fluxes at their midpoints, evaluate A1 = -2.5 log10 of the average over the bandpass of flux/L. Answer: 0.06 mag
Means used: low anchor 16.4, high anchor 16.9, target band 15.7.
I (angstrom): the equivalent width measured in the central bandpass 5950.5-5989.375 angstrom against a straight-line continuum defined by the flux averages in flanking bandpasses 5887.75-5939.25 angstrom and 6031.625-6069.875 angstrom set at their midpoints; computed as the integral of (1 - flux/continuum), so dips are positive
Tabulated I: 0.2 angstrom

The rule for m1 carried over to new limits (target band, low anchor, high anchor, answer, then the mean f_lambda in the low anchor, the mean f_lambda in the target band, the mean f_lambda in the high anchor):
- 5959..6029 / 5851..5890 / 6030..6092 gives 1.8 angstrom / 15.8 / 16.1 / 16.9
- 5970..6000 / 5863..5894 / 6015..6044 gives 0.6 angstrom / 15.5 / 16.2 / 17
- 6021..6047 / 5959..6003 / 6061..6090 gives -1.8 angstrom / 16.2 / 17.3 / 16.3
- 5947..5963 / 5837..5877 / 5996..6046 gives 0.4 angstrom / 16.4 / 16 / 16.5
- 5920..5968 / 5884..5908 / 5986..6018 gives -2.8 angstrom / 14.7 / 16.2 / 16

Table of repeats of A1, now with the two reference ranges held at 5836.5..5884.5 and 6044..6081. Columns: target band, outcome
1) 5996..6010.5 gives 0.056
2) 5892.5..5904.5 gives 0.125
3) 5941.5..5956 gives 0.010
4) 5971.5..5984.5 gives 0.018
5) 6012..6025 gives 0.060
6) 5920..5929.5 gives 0.023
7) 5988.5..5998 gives 0.017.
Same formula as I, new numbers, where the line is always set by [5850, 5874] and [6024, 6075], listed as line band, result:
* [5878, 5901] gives 2.23 angstrom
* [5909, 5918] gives -0.02 angstrom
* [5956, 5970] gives 0.39 angstrom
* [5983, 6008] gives 1.33 angstrom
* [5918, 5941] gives 0.56 angstrom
